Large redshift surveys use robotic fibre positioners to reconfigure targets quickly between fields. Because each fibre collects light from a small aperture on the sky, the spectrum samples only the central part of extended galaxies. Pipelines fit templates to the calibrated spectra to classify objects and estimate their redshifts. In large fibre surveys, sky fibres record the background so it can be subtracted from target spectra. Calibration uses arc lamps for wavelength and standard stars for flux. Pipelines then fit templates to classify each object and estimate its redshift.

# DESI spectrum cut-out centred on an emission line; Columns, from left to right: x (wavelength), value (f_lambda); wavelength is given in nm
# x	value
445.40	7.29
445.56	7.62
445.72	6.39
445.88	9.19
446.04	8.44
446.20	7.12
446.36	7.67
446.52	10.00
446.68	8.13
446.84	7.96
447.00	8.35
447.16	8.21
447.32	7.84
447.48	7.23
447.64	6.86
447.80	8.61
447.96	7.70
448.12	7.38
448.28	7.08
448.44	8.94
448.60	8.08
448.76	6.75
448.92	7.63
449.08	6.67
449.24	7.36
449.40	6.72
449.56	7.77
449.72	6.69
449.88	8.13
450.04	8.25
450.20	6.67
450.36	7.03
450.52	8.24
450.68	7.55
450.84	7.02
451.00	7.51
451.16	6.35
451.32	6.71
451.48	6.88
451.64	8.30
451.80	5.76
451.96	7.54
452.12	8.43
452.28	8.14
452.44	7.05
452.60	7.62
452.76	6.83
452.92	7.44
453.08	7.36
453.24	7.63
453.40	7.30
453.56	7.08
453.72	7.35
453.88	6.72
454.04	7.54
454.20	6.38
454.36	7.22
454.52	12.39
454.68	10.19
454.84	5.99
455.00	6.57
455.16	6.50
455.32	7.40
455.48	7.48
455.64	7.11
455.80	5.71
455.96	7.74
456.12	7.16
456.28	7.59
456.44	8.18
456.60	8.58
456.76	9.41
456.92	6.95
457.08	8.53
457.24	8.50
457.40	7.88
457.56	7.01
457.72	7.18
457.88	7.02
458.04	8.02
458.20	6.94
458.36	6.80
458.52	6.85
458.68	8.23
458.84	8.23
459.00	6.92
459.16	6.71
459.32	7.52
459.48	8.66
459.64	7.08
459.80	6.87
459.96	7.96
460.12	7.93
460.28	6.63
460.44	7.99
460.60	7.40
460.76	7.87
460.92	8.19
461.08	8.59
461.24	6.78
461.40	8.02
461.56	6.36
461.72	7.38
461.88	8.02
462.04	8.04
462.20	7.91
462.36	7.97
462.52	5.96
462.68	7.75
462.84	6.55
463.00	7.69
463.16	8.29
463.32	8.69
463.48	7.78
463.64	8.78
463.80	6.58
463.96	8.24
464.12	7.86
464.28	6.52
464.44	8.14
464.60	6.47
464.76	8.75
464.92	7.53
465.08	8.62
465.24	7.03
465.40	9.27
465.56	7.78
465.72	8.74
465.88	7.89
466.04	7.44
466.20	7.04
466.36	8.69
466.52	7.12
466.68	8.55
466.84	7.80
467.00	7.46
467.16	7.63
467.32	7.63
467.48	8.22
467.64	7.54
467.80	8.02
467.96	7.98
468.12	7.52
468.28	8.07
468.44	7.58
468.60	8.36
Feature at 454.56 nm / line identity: Hgamma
